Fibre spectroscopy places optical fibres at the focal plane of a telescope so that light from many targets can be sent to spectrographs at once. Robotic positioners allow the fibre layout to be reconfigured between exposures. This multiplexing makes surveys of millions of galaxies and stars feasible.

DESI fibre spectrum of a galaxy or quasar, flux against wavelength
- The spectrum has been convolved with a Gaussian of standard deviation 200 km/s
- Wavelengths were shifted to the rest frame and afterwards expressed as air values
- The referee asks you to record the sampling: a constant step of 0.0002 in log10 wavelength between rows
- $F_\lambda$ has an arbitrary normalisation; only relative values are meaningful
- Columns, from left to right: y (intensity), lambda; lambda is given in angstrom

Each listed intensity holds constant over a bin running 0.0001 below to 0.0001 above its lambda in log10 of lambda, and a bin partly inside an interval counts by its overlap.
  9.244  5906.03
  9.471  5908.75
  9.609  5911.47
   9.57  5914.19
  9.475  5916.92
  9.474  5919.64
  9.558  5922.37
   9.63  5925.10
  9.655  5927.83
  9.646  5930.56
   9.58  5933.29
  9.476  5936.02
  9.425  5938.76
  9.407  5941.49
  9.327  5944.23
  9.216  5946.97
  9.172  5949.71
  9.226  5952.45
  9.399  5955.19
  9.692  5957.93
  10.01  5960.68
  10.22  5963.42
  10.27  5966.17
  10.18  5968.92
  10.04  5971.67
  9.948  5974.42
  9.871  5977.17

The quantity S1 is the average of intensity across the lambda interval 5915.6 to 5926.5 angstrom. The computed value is 9.53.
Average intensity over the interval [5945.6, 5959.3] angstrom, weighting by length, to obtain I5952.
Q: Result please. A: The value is 9.34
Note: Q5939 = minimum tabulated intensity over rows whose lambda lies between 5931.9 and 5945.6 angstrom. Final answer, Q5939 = 9.327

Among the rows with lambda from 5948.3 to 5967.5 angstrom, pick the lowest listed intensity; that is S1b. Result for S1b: 9.172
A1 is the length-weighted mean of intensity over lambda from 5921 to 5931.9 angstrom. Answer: 9.62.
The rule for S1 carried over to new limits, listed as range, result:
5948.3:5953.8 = 9.2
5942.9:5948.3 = 9.27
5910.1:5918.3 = 9.56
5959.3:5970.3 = 10.2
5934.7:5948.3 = 9.37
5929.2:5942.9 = 9.51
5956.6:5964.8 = 9.97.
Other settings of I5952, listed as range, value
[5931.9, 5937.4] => 9.53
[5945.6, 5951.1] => 9.19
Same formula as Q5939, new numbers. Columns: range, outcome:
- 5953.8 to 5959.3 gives 9.399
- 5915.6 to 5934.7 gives 9.474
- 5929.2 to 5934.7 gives 9.58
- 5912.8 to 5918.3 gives 9.475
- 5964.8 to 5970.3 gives 10.18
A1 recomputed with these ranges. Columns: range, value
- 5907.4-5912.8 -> 9.54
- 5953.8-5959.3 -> 9.55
